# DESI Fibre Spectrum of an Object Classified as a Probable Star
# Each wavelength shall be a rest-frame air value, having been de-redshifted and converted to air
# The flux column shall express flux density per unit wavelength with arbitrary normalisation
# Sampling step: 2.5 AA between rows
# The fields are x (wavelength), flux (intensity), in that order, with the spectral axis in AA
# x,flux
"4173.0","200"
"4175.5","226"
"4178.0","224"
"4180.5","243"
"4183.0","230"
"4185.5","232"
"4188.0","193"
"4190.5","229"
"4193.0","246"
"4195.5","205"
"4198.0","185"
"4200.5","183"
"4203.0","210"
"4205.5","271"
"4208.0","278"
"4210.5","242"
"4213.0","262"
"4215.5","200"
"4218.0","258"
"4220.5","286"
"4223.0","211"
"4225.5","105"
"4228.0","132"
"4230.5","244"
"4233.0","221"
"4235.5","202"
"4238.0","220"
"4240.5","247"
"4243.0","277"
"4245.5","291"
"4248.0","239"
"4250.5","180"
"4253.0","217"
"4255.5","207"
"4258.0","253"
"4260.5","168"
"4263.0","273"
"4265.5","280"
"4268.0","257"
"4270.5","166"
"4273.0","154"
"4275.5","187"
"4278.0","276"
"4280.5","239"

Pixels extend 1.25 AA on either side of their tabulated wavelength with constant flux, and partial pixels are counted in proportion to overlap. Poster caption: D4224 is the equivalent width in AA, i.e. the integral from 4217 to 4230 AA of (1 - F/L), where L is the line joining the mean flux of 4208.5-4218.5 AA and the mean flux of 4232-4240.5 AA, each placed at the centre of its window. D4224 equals 1.83 AA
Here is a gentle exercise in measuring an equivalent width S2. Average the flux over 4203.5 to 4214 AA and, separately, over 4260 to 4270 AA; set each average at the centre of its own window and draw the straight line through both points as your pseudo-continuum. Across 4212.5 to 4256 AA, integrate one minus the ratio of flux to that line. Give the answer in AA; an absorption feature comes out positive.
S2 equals 5.3 AA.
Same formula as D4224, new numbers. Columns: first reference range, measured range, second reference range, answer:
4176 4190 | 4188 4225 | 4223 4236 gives -4.88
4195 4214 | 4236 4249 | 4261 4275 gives -1.60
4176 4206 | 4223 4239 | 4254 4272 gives 2.55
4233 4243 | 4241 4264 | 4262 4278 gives -0.73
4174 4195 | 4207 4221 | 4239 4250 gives -0.62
